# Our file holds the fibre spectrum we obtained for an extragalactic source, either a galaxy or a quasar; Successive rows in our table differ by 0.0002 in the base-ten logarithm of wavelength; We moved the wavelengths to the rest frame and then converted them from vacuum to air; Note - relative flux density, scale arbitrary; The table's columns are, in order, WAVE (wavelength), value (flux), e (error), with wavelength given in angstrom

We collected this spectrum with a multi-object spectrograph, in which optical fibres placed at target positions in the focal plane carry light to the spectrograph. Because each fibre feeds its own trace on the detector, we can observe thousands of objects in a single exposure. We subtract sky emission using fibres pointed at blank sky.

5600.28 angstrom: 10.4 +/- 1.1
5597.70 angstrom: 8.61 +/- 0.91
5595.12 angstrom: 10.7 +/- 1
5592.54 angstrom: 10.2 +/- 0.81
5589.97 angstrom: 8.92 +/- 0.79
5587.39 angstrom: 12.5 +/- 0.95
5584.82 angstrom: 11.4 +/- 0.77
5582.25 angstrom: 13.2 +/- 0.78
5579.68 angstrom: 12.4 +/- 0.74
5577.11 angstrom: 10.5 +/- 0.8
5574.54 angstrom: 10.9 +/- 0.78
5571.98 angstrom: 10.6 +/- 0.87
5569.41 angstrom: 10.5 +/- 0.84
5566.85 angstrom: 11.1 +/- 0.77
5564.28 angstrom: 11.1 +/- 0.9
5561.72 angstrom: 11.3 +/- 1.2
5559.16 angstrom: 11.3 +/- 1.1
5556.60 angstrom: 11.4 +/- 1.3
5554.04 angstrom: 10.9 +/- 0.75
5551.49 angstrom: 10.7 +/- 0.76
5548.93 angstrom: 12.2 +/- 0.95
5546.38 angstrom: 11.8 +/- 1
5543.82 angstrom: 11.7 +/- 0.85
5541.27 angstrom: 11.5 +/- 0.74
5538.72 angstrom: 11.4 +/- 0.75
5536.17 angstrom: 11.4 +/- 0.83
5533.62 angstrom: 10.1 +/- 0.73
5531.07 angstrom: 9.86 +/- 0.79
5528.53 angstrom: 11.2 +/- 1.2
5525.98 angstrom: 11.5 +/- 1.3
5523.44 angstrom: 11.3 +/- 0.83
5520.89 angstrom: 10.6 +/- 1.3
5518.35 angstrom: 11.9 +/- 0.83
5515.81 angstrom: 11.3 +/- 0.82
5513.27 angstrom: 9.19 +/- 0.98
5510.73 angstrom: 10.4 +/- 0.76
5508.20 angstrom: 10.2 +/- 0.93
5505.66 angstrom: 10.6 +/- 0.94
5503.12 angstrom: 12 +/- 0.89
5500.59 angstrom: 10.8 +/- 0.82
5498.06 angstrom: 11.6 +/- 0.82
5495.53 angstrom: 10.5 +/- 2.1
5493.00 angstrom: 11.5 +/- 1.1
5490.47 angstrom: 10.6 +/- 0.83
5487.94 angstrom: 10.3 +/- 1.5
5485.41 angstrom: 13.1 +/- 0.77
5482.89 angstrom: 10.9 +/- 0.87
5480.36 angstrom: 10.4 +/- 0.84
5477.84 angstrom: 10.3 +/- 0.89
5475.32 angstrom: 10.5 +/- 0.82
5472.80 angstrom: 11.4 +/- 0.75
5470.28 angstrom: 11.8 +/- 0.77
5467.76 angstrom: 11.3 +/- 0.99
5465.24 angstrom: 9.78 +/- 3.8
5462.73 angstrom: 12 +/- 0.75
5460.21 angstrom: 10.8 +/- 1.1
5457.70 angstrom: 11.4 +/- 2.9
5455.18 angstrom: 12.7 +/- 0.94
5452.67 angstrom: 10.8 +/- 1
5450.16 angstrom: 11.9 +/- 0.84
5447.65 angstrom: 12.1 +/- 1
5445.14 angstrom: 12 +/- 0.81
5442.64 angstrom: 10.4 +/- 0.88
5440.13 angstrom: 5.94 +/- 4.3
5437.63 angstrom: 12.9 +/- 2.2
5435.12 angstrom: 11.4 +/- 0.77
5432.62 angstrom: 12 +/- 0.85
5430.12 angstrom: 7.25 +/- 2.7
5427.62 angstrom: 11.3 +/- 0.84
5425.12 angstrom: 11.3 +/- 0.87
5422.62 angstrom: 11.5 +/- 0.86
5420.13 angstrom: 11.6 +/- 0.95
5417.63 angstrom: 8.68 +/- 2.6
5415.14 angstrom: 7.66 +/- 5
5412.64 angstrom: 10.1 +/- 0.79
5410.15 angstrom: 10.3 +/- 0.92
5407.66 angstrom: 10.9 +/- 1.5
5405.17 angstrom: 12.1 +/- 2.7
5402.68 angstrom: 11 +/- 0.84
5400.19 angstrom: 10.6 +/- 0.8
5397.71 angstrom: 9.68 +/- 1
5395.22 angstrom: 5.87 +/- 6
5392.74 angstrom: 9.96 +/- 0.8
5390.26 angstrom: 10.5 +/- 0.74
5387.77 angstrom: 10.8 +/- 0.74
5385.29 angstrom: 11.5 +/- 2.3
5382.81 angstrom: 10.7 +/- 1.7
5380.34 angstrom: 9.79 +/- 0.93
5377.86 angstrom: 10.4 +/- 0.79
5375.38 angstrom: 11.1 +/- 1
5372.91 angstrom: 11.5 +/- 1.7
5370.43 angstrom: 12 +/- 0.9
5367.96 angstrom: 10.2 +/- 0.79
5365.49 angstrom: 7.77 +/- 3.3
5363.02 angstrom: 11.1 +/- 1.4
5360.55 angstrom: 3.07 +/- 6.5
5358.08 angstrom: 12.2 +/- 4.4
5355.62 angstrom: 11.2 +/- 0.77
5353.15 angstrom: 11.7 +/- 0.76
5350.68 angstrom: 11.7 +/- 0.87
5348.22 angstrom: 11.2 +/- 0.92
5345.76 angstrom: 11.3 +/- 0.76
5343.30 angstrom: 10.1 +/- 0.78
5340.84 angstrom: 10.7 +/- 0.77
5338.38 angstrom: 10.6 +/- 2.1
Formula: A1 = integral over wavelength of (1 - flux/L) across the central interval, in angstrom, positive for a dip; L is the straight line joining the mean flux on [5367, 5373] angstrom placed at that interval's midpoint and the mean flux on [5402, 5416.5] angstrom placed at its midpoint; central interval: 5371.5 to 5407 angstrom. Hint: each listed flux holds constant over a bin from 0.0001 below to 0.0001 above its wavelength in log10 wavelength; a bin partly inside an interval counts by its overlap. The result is 1.2 angstrom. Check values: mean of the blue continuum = 11.2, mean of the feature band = 10.4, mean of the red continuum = 10.3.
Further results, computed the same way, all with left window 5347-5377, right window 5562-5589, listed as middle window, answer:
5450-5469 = -0.8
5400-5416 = 0.3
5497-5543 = 0.8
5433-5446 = 0.2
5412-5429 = 0.6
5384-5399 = 1.1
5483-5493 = -0.3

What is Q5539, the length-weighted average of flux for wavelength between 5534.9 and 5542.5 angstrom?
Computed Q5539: 11.4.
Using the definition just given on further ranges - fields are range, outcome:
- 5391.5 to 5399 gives 8.53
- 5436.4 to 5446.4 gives 10.3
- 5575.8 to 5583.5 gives 12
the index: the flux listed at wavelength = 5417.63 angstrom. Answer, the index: 8.68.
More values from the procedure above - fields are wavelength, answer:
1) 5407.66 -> 10.9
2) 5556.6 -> 11.4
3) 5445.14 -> 12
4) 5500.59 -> 10.8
